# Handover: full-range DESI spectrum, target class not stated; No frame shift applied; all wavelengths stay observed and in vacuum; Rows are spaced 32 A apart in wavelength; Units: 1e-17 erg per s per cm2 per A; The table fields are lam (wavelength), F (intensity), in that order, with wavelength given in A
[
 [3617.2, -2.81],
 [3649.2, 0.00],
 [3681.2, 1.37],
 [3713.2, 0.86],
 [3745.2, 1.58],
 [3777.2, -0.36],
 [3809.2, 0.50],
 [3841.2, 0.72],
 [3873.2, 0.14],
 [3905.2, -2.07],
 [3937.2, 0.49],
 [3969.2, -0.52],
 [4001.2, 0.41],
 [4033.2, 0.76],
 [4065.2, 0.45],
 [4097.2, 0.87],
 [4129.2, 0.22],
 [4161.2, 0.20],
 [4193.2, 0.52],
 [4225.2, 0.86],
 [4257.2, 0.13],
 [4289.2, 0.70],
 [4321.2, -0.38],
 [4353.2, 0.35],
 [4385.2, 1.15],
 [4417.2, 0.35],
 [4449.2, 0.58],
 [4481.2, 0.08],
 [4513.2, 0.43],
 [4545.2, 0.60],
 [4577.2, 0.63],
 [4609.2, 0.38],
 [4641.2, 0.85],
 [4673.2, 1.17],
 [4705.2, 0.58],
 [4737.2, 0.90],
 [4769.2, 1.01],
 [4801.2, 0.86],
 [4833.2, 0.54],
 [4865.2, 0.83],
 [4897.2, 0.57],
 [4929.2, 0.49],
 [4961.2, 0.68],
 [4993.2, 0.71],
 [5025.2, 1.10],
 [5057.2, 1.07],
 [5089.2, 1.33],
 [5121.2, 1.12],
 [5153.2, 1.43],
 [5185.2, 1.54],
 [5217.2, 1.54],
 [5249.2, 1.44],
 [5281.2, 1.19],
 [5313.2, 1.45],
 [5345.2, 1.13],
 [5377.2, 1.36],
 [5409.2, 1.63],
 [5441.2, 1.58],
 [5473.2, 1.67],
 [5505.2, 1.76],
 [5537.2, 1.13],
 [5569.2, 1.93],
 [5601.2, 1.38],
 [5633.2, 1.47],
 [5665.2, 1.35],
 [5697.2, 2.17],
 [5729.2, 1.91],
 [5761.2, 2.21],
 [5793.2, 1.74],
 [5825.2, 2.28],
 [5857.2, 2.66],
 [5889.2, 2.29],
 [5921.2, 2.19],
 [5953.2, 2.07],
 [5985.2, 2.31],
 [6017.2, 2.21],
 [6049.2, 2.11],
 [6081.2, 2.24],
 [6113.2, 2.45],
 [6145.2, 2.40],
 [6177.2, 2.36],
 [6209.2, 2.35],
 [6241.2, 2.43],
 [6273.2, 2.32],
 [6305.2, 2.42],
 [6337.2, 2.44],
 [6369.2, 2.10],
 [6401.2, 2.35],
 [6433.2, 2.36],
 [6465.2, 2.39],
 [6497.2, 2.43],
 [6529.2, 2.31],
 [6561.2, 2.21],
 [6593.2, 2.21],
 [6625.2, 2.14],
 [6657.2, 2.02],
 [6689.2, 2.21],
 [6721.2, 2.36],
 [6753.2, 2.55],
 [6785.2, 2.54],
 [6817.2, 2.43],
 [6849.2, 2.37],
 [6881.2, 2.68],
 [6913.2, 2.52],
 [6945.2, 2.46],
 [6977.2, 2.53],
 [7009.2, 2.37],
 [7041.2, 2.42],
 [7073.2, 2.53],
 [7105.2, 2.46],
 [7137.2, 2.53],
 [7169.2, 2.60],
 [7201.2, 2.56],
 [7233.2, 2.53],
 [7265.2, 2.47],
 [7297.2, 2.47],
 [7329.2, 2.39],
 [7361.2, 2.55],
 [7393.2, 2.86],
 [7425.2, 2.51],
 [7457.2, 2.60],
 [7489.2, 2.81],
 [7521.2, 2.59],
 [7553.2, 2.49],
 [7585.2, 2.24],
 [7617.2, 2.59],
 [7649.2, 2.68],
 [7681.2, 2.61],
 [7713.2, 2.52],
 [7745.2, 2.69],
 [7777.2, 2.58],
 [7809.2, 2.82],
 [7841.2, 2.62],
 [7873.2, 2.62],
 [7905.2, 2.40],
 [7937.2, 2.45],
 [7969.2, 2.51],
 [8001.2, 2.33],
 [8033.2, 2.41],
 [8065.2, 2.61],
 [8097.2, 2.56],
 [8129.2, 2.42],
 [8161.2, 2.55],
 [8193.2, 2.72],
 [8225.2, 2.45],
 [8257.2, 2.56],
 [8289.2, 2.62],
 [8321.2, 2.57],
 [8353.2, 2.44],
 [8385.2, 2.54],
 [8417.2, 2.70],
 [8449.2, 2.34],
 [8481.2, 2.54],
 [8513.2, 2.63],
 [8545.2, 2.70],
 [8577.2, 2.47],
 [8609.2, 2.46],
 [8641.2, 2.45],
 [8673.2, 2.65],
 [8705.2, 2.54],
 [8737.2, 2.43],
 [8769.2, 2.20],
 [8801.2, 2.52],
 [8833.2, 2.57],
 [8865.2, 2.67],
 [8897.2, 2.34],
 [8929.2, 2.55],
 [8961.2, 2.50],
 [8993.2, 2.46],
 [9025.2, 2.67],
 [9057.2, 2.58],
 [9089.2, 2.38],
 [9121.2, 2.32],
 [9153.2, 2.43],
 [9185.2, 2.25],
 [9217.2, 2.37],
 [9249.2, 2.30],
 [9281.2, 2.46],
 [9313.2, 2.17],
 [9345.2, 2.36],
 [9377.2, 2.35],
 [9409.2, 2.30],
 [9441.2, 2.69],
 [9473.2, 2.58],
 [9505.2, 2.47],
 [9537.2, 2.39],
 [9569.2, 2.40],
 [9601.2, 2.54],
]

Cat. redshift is 0.29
